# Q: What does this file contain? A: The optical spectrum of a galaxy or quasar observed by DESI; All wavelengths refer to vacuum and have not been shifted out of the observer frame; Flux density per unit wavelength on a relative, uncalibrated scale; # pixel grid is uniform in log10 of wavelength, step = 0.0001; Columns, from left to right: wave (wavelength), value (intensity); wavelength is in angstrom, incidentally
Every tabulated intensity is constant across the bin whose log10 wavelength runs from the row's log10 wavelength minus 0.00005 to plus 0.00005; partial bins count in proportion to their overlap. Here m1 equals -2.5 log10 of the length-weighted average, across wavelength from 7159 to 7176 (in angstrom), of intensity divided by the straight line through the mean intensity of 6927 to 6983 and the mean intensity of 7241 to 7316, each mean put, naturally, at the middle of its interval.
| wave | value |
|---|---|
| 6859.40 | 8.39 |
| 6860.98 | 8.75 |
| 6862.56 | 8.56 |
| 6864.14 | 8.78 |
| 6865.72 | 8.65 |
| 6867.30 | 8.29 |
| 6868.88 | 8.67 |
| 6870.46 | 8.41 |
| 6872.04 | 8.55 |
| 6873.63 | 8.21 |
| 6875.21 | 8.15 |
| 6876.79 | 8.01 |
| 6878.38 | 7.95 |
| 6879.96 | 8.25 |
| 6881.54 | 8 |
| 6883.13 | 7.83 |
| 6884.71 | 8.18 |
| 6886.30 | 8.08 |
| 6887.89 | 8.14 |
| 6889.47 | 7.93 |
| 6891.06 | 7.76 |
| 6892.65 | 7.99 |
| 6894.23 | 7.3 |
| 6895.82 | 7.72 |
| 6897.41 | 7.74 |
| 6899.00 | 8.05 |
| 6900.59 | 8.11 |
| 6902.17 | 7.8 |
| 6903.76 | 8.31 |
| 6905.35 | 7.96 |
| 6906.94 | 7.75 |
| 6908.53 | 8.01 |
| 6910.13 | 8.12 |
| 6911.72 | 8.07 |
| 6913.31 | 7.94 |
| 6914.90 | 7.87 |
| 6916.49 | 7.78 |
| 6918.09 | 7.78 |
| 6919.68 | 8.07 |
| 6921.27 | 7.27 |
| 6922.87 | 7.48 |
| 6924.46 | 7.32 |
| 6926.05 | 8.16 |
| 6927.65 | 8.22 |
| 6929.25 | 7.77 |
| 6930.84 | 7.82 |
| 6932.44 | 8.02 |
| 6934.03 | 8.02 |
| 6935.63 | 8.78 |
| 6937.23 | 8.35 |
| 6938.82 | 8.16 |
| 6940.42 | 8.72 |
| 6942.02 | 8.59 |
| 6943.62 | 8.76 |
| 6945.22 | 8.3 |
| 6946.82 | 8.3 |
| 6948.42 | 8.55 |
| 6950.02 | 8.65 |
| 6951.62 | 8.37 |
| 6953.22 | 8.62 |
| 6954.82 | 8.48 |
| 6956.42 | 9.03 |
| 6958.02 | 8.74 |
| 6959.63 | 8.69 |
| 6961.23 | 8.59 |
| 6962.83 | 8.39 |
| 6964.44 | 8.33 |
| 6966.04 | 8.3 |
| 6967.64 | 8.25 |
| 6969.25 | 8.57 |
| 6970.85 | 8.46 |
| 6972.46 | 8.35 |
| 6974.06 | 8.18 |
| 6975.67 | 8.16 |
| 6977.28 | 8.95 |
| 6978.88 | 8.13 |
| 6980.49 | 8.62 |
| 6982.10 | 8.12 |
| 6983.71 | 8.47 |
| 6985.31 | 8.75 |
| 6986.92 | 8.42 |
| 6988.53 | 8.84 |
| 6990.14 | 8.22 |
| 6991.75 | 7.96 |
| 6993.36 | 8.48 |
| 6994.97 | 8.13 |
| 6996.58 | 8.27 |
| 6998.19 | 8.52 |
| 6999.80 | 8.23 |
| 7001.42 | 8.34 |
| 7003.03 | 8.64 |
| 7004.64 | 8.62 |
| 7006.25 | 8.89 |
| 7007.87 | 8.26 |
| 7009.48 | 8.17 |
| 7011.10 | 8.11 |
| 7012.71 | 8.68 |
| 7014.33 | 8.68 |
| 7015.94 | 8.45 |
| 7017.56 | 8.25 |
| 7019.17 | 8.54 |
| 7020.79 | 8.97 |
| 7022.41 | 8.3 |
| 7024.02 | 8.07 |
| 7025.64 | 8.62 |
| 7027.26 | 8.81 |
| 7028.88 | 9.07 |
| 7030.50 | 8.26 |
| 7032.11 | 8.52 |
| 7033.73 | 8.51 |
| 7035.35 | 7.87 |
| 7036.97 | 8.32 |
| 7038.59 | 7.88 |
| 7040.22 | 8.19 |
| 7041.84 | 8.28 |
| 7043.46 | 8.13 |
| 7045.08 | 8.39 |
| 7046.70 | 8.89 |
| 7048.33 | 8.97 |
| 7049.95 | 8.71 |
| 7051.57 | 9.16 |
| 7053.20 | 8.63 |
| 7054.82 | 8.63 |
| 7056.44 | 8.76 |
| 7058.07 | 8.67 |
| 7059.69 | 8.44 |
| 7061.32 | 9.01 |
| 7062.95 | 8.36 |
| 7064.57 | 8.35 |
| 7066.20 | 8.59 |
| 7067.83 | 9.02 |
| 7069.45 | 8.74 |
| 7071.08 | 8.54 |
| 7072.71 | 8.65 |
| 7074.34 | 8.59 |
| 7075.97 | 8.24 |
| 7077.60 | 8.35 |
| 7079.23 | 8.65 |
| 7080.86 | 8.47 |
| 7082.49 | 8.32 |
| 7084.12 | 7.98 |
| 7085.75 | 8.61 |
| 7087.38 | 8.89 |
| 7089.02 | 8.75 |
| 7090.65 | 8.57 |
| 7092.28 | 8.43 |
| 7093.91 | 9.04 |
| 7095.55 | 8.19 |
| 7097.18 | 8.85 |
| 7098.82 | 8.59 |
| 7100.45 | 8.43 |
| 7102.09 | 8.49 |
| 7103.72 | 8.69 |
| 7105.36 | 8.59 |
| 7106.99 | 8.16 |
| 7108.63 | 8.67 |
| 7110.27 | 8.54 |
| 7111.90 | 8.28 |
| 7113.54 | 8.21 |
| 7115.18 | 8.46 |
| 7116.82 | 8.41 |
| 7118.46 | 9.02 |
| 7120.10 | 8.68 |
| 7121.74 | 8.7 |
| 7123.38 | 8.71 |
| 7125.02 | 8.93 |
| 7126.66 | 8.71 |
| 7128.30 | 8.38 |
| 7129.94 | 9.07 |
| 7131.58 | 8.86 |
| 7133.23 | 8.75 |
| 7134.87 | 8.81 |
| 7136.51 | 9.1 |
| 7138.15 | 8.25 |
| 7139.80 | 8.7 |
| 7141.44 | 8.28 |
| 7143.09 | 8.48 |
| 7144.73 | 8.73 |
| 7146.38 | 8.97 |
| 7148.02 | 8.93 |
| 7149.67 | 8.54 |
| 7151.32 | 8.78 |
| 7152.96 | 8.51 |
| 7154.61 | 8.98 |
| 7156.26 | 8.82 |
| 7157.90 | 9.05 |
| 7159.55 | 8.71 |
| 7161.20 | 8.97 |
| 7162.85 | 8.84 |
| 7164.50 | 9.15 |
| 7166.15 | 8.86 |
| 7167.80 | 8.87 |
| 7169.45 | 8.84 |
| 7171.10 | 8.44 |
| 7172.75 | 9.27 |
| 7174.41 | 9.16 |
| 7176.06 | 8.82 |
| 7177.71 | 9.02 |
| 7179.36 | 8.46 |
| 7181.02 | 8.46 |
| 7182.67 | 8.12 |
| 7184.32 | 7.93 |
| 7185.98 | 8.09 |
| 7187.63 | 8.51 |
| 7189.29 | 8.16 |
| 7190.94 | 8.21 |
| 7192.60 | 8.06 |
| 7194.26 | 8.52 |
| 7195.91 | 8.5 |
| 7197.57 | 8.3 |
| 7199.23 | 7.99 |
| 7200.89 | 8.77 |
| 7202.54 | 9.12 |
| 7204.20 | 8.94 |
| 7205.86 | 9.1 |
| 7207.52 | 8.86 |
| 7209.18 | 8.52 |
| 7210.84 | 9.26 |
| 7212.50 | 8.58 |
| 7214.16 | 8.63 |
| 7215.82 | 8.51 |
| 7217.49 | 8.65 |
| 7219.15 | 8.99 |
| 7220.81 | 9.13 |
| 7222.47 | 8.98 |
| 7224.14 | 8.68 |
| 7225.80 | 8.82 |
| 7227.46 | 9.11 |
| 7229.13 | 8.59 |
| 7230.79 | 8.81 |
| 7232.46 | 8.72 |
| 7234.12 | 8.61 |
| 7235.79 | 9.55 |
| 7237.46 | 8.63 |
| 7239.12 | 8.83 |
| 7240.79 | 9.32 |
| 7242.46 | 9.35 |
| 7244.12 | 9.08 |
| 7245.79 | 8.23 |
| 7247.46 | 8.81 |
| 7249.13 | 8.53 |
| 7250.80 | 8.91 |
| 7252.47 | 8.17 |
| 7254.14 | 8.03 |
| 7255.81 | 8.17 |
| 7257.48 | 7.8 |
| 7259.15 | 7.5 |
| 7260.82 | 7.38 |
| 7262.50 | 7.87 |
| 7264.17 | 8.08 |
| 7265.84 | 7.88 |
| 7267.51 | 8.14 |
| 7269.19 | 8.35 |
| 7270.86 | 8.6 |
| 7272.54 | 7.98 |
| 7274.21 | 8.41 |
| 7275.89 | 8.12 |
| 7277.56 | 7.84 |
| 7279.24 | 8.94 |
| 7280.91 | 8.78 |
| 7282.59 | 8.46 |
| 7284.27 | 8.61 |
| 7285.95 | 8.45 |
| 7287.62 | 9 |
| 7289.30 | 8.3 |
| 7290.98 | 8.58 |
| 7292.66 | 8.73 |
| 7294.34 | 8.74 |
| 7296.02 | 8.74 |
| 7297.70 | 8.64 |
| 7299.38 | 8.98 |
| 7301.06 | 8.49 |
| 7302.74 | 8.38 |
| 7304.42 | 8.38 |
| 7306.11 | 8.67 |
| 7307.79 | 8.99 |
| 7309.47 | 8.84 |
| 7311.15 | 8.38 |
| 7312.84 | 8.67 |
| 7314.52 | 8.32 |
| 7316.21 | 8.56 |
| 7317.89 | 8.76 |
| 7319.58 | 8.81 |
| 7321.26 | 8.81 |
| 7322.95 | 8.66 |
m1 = -0.06 mag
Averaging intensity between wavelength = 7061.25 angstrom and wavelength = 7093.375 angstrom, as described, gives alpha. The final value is 8.55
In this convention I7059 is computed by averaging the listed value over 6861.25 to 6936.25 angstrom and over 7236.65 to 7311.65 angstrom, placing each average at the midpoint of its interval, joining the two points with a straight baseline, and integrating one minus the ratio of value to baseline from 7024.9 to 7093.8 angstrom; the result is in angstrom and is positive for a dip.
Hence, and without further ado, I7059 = -2.7 angstrom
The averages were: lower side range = 8.04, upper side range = 8.47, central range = 8.55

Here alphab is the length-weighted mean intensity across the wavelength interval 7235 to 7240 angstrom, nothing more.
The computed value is 9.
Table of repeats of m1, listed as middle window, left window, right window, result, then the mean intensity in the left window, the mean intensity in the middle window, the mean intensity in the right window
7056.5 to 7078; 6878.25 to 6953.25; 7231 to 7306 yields -0.05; 8.05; 8.59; 8.48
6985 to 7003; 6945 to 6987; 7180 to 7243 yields 0.02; 8.48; 8.38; 8.68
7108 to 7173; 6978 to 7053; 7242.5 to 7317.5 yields -0.04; 8.45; 8.73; 8.43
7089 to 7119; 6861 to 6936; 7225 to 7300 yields -0.03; 8.04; 8.54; 8.51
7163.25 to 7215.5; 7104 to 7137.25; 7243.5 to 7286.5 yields -0.02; 8.65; 8.63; 8.27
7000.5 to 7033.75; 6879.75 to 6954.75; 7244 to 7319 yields -0.05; 8.06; 8.51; 8.42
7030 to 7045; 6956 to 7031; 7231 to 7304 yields 0.03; 8.46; 8.23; 8.48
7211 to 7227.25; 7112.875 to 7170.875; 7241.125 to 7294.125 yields -0.04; 8.74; 8.81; 8.37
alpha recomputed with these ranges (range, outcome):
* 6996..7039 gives 8.45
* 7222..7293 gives 8.5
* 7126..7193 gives 8.68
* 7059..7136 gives 8.59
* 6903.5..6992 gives 8.27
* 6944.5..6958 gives 8.55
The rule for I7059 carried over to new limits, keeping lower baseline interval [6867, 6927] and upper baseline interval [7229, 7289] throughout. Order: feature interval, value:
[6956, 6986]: -1.5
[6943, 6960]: -1.1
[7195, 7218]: -0.8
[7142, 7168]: -1.6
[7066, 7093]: -1.1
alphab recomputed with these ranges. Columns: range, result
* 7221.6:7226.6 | 8.83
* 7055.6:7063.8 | 8.65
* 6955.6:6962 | 8.76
